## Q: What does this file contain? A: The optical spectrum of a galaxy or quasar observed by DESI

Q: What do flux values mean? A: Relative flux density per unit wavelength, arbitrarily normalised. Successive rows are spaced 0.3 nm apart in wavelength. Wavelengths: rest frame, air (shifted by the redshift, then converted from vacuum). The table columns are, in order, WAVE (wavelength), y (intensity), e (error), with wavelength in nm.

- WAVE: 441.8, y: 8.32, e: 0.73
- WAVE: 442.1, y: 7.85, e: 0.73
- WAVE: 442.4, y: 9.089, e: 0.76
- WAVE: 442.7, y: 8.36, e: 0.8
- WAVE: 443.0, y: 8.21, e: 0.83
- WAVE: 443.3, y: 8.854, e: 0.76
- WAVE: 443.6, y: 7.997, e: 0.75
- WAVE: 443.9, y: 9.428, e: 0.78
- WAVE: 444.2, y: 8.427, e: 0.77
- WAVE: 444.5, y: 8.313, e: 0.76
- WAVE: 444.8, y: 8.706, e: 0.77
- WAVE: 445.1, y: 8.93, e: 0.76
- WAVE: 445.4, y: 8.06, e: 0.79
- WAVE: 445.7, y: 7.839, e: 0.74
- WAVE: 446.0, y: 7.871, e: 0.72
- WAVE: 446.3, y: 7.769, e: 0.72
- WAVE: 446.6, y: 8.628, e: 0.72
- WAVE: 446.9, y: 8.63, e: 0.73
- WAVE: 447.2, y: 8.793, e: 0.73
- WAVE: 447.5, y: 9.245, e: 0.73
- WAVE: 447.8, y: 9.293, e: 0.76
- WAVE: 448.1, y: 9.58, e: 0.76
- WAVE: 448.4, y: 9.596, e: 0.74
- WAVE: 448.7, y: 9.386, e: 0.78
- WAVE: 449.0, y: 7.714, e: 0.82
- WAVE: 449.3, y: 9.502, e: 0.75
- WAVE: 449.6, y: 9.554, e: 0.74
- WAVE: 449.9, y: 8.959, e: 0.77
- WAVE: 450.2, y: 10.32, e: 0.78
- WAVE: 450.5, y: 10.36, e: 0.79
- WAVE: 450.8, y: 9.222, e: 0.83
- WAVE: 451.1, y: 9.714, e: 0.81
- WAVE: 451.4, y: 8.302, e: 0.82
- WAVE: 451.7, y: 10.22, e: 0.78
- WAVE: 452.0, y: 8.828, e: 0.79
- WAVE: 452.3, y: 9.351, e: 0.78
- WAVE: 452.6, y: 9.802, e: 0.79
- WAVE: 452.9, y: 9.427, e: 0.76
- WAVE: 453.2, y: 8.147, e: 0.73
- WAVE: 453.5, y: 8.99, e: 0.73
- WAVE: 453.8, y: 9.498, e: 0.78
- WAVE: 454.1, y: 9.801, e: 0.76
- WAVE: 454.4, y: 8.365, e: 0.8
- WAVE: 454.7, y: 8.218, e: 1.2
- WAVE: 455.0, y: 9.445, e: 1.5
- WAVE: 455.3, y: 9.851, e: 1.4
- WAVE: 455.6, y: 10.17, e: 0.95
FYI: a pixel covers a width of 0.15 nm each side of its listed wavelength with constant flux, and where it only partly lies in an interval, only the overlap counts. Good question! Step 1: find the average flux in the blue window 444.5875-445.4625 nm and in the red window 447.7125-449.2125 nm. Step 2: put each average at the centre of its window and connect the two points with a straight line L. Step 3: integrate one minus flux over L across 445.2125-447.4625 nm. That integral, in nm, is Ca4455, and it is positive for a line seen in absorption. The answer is 0.13 nm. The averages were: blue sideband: 8.6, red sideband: 9.12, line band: 8.29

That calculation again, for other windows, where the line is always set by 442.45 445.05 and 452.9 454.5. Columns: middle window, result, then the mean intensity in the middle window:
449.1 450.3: -0.09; 9.48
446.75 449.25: -0.08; 9.05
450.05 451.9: -0.16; 9.67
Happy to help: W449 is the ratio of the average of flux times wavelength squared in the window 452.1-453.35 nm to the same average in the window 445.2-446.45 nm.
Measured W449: 1.2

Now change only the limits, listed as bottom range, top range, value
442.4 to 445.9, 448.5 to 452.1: 1.13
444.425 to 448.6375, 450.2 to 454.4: 1.11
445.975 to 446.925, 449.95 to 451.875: 1.20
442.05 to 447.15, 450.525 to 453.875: 1.14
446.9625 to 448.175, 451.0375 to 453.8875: 1.03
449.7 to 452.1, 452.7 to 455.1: 0.96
